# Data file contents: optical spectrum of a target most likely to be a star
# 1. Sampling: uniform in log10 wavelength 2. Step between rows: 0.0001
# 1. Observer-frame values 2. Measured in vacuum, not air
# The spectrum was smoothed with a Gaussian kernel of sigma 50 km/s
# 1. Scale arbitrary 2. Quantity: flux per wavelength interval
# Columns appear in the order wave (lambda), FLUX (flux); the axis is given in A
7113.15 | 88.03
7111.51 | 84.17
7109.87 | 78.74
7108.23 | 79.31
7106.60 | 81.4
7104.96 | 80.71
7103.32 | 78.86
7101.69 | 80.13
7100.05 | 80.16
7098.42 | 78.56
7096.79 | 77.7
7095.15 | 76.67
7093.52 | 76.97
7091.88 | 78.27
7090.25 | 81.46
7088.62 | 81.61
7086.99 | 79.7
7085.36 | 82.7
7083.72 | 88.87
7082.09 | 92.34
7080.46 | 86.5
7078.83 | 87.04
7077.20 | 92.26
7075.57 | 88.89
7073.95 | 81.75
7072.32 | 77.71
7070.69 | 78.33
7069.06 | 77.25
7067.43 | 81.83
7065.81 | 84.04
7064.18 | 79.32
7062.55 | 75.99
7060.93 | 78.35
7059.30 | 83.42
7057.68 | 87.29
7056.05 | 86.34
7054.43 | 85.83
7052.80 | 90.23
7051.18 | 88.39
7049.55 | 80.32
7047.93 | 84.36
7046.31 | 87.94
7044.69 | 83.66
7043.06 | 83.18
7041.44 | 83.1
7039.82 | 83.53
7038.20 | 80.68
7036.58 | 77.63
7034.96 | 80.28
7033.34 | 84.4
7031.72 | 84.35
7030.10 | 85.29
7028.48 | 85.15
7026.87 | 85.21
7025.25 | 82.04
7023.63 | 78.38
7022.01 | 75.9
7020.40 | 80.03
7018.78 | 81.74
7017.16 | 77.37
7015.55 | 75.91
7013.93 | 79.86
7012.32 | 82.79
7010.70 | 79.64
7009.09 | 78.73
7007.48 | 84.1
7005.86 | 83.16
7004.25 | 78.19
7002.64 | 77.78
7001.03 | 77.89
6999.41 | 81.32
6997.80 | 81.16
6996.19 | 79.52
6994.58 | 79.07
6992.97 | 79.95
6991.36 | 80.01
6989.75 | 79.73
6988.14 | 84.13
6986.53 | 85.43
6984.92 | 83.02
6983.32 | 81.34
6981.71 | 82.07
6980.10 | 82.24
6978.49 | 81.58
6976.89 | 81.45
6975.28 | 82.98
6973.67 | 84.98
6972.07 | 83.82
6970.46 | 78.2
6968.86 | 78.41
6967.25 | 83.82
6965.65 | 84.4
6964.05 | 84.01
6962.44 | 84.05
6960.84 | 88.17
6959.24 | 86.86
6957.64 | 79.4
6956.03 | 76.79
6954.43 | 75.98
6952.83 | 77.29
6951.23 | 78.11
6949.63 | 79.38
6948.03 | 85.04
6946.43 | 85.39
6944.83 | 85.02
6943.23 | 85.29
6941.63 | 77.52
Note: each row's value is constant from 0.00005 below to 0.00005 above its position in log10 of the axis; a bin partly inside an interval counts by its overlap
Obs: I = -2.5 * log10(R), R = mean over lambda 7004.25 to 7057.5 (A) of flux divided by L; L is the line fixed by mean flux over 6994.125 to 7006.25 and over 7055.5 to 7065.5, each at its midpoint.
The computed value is -0.02 mag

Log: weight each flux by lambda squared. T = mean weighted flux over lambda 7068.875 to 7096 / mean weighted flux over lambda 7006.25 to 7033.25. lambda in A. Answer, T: 1.0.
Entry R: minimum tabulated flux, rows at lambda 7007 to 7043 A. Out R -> 75.9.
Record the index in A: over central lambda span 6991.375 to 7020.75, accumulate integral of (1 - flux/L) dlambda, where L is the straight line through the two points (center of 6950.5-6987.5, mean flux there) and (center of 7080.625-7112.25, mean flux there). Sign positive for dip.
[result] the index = 0.6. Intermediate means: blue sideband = 82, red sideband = 81.1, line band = 79.9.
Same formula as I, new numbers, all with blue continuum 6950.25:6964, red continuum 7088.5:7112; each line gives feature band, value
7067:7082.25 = -0.06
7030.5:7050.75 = -0.04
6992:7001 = 0.01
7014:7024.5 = 0.03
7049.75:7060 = -0.09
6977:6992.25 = -0.02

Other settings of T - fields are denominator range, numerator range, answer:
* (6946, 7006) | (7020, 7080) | 1.04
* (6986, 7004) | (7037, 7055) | 1.07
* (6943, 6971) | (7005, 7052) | 1.02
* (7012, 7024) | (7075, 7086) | 1.14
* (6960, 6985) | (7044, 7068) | 1.04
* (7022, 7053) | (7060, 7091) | 1.01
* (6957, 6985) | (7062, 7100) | 1.02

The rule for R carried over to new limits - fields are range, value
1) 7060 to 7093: 75.99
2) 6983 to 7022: 75.91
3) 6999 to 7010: 77.78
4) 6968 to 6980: 78.2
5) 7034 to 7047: 77.63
